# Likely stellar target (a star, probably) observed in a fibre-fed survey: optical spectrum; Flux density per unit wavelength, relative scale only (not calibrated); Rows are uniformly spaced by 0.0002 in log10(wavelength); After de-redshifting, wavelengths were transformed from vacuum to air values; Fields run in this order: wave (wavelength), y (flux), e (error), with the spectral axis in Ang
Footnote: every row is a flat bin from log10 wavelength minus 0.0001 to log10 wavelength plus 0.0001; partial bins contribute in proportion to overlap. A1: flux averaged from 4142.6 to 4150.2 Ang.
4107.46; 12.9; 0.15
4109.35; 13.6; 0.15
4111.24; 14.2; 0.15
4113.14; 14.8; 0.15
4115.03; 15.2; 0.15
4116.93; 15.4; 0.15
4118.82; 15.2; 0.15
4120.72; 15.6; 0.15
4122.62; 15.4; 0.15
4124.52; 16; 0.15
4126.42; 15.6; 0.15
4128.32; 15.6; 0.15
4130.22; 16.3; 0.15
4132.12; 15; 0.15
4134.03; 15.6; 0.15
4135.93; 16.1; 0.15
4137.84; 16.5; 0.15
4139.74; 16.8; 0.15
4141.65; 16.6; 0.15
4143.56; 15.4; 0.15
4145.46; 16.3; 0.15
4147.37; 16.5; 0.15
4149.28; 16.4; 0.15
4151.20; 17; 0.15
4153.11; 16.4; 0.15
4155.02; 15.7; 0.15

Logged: 16.2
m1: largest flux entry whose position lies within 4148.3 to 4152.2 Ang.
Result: 17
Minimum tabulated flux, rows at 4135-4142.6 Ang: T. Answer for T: 16.1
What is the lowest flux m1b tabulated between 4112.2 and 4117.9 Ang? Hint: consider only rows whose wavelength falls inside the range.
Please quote 14.8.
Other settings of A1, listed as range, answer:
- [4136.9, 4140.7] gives 16.7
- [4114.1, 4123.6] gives 15.4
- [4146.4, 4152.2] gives 16.6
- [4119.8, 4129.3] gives 15.6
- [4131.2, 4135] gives 15.3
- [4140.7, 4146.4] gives 16.1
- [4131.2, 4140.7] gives 16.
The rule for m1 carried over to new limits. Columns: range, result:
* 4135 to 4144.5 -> 16.8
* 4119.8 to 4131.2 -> 16.3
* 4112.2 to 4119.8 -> 15.4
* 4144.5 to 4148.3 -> 16.5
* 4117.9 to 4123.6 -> 15.6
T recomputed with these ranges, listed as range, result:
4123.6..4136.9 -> 15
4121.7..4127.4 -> 15.4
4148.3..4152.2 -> 16.4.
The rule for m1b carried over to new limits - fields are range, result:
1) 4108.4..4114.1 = 13.6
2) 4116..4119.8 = 15.2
